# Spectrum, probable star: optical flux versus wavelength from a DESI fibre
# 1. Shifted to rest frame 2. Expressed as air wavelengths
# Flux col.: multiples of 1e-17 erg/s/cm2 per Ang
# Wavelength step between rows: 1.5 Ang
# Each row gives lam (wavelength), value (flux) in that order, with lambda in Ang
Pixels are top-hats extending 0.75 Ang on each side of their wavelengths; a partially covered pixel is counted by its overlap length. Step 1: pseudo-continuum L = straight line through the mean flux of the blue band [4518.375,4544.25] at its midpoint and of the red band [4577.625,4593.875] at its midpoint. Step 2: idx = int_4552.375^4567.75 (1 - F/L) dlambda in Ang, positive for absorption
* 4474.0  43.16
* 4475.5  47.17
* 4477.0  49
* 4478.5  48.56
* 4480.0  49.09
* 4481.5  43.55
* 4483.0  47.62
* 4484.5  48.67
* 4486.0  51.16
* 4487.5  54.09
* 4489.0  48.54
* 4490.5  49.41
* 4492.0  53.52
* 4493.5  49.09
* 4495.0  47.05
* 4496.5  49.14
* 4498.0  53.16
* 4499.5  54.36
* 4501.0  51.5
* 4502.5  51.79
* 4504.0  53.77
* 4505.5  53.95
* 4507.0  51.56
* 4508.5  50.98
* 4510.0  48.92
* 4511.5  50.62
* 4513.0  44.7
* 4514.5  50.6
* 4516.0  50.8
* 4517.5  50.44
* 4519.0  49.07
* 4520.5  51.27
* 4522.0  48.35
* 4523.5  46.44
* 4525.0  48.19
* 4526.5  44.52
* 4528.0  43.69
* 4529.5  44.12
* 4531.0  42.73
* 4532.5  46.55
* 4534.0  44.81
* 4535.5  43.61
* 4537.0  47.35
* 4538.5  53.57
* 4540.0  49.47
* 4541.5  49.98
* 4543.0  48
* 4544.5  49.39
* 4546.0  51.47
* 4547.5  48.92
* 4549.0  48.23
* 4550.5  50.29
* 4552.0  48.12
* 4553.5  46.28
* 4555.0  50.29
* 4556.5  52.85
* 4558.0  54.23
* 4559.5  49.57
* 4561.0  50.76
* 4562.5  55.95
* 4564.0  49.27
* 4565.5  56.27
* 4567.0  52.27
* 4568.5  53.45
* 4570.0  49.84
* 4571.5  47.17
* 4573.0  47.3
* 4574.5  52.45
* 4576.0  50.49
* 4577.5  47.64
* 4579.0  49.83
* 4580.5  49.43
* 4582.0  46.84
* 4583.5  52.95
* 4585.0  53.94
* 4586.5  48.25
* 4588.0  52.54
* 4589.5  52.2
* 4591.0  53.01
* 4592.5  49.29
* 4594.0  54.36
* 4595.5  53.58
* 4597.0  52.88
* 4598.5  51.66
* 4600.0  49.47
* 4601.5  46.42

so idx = -0.80 Ang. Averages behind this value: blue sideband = 47.2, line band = 51.7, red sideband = 50.8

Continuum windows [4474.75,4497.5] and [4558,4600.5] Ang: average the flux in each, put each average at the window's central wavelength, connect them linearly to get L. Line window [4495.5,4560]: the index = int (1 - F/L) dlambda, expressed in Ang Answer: 1.0 Ang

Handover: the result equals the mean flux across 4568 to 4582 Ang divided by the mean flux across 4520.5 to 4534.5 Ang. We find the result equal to 1.08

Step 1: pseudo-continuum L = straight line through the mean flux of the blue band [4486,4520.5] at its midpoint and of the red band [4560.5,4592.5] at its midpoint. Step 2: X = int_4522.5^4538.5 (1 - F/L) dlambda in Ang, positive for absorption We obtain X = 1.6 Ang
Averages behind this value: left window 50.8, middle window 45.6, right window 51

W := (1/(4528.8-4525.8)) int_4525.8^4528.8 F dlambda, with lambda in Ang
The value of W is 44.1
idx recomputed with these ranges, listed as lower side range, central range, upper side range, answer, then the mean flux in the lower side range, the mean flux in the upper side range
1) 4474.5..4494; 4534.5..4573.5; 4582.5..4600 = 0.7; 49.1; 52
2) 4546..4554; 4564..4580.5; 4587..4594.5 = 0.0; 48.7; 52.1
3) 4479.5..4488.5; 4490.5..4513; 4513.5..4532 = -1.3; 49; 47.5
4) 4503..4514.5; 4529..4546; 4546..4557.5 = 0.8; 50.7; 49.5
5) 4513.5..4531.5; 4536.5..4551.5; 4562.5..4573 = -0.1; 47.5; 51.4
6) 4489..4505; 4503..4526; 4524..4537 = -1.0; 51.2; 45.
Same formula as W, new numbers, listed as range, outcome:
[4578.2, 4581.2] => 49.6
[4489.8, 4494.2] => 50.7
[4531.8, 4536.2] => 45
